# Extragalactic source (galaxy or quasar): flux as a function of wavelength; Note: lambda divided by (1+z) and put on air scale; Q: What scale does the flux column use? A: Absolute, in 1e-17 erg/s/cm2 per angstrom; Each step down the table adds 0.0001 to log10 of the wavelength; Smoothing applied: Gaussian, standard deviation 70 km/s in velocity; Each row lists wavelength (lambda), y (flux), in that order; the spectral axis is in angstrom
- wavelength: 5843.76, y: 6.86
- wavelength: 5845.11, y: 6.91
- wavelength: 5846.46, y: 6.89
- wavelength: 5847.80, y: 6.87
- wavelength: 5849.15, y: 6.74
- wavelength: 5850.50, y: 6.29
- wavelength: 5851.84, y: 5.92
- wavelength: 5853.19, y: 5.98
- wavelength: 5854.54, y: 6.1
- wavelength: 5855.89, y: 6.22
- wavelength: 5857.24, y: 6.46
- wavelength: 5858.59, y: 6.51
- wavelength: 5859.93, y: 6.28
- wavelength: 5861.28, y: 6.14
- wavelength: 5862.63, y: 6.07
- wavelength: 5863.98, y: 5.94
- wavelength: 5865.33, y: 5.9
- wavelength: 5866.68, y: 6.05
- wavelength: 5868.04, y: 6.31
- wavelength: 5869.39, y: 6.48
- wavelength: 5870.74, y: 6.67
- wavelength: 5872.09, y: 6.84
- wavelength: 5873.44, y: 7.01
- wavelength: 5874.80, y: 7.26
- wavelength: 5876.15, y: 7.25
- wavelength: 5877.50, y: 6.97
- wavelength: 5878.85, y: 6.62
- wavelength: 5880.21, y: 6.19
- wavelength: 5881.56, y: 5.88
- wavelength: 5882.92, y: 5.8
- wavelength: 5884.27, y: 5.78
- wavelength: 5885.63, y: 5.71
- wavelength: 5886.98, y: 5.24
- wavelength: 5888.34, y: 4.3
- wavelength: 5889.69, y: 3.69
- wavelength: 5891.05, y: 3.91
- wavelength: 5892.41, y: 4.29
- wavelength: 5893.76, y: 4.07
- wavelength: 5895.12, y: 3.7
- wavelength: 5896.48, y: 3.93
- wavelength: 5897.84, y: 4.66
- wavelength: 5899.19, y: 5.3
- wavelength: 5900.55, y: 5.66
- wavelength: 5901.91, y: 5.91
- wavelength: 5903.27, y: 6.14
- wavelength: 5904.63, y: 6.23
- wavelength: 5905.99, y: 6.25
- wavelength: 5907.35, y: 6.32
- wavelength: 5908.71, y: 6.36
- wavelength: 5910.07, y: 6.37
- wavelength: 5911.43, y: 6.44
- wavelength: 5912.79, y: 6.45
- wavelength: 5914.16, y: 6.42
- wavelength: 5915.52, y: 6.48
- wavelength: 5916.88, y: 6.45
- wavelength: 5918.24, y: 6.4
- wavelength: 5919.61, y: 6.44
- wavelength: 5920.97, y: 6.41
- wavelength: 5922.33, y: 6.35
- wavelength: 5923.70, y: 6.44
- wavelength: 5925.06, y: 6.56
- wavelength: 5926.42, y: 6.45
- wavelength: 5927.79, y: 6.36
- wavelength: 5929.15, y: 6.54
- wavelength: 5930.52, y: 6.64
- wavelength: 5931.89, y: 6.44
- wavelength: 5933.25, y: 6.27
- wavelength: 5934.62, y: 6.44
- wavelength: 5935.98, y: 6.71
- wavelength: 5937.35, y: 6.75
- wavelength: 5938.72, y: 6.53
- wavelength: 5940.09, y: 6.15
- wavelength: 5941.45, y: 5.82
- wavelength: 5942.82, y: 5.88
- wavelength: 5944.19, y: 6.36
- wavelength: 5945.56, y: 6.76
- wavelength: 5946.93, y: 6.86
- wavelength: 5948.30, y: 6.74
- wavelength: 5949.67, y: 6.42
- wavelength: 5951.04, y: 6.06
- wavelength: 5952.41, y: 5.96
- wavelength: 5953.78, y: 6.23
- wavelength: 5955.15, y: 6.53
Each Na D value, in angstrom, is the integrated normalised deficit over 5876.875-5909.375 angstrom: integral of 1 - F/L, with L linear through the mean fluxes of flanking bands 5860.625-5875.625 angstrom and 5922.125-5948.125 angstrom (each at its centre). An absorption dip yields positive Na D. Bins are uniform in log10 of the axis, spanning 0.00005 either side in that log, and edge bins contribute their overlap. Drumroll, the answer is 5.4 angstrom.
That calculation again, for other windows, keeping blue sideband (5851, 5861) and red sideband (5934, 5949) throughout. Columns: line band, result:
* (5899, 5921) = 0.4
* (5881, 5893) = 2.6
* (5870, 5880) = -1.0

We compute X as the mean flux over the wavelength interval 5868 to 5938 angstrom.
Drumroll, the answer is 6.01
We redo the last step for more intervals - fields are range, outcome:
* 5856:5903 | 5.74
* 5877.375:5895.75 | 5.1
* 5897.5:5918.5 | 6.13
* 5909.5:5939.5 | 6.47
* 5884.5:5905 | 4.85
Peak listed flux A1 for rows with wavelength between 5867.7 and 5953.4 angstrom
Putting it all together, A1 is 7.26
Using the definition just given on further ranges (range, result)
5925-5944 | 6.75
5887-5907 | 6.25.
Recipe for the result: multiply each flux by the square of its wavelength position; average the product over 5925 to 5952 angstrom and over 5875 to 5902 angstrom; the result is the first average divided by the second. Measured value 1.24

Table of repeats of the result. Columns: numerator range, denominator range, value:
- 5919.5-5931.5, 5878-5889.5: 1.17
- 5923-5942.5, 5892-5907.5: 1.25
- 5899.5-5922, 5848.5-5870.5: 1.03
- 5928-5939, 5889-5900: 1.57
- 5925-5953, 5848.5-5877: 1.03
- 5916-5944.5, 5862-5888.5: 1.04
